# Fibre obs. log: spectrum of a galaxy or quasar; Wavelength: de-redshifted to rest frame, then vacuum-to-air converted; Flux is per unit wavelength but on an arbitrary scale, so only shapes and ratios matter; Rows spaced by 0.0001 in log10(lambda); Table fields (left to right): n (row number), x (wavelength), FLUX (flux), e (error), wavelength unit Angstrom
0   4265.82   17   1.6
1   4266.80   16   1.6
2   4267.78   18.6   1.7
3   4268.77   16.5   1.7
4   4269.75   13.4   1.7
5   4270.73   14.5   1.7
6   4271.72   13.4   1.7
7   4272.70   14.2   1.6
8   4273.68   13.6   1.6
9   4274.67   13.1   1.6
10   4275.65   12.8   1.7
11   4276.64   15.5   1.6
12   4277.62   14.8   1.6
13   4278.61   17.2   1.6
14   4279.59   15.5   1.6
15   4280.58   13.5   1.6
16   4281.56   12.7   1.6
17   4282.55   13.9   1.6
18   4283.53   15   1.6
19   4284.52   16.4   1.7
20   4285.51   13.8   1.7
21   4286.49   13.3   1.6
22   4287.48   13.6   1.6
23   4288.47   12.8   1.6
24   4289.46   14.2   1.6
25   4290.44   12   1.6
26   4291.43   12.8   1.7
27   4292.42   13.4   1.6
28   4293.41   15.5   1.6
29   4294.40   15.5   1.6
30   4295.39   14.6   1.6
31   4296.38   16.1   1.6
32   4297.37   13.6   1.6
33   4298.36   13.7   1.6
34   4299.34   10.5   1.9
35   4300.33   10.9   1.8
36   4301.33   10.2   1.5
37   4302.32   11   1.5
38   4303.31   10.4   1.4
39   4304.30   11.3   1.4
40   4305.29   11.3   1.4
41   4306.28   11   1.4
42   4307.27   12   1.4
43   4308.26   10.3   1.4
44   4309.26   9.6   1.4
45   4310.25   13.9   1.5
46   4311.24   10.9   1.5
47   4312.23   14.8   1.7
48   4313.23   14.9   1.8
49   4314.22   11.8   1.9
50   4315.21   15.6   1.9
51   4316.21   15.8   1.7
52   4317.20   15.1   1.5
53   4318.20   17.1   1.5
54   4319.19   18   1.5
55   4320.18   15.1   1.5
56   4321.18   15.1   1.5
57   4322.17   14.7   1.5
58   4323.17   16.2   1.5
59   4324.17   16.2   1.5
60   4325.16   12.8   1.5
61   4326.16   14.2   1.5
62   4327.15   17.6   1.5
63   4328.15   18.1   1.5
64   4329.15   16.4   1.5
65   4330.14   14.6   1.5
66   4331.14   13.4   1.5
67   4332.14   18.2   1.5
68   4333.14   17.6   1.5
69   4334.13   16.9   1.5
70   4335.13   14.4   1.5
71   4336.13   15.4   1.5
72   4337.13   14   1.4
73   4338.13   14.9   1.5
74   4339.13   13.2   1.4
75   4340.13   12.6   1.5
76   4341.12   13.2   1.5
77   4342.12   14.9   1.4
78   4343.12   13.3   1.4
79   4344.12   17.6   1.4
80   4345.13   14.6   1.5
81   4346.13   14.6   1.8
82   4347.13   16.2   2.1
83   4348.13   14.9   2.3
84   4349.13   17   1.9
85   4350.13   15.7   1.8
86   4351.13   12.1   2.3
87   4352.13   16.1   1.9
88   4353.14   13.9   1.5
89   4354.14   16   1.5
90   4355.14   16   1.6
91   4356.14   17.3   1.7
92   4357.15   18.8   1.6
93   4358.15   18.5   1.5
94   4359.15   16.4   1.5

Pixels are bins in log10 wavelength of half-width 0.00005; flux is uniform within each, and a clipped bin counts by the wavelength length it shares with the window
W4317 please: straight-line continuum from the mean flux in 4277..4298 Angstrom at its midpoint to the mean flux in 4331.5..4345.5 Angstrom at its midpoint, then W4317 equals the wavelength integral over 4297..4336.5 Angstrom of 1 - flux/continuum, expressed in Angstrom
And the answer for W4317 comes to 1.9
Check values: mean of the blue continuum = 14.3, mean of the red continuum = 15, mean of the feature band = 14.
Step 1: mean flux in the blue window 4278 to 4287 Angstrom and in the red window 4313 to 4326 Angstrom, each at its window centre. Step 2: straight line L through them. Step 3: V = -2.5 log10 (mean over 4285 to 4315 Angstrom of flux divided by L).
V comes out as 0.17 mag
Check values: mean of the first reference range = 14.6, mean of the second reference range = 15.2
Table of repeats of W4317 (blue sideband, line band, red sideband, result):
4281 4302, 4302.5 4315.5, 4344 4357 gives 1.9 Angstrom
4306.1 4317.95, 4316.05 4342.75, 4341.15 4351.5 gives -2.5 Angstrom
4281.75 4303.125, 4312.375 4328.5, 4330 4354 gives -1.3 Angstrom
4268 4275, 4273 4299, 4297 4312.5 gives -2.2 Angstrom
